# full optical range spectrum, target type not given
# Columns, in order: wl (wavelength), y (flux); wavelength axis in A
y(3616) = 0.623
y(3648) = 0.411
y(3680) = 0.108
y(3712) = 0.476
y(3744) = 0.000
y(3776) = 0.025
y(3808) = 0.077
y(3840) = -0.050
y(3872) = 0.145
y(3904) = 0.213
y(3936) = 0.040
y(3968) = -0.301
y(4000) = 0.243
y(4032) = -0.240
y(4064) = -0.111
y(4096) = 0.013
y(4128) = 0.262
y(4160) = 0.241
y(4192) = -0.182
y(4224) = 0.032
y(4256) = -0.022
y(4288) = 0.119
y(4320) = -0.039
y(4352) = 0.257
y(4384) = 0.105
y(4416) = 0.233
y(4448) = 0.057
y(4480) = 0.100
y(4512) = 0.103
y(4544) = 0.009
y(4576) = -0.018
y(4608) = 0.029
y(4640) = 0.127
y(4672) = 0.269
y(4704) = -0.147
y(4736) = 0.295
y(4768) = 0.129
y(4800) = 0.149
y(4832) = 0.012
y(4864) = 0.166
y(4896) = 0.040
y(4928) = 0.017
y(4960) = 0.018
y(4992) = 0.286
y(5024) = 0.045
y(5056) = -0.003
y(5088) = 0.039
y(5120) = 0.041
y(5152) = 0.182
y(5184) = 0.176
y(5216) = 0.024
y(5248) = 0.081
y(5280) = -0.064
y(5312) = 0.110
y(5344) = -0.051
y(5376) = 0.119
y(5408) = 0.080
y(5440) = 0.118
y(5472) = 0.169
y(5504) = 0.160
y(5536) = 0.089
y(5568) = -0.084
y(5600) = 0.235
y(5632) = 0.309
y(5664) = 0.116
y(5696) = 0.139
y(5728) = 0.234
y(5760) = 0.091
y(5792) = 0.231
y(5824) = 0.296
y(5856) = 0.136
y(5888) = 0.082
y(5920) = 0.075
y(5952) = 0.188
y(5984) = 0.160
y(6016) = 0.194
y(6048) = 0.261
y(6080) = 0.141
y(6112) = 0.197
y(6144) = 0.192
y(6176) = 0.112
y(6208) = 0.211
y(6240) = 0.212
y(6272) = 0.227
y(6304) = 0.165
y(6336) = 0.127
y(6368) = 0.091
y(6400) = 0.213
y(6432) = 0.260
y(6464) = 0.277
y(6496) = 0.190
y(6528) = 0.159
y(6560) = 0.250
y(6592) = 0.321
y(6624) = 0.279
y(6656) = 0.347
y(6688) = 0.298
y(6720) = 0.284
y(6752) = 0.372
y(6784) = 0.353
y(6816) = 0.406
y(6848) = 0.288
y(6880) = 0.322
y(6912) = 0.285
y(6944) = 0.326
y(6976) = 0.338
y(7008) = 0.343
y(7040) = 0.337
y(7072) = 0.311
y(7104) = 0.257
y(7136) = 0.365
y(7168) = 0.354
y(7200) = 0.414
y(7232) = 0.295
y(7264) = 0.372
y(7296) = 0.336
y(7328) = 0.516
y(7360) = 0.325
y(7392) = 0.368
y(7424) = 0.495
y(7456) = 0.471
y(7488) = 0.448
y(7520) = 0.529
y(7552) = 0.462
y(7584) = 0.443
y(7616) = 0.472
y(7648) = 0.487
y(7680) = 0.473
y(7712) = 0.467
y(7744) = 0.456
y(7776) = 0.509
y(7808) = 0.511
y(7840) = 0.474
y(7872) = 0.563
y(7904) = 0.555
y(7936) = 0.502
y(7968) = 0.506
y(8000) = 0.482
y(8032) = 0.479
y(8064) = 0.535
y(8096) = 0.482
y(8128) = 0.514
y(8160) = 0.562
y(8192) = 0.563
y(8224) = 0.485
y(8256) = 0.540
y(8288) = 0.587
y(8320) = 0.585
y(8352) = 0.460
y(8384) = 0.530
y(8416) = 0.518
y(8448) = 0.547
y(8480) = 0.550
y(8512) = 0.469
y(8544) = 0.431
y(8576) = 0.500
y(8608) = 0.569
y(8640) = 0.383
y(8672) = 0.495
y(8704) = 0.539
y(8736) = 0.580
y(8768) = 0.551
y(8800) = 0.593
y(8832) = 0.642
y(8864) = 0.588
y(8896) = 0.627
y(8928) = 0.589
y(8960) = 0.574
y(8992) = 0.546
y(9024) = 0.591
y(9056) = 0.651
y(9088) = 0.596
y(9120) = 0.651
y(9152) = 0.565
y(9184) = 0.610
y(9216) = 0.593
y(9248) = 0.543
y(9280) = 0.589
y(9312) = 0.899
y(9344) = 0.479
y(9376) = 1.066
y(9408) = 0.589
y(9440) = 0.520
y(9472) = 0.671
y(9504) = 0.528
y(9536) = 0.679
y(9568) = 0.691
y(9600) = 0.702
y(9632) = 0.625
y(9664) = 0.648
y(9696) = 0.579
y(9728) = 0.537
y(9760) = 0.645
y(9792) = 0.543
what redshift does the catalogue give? 0.65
